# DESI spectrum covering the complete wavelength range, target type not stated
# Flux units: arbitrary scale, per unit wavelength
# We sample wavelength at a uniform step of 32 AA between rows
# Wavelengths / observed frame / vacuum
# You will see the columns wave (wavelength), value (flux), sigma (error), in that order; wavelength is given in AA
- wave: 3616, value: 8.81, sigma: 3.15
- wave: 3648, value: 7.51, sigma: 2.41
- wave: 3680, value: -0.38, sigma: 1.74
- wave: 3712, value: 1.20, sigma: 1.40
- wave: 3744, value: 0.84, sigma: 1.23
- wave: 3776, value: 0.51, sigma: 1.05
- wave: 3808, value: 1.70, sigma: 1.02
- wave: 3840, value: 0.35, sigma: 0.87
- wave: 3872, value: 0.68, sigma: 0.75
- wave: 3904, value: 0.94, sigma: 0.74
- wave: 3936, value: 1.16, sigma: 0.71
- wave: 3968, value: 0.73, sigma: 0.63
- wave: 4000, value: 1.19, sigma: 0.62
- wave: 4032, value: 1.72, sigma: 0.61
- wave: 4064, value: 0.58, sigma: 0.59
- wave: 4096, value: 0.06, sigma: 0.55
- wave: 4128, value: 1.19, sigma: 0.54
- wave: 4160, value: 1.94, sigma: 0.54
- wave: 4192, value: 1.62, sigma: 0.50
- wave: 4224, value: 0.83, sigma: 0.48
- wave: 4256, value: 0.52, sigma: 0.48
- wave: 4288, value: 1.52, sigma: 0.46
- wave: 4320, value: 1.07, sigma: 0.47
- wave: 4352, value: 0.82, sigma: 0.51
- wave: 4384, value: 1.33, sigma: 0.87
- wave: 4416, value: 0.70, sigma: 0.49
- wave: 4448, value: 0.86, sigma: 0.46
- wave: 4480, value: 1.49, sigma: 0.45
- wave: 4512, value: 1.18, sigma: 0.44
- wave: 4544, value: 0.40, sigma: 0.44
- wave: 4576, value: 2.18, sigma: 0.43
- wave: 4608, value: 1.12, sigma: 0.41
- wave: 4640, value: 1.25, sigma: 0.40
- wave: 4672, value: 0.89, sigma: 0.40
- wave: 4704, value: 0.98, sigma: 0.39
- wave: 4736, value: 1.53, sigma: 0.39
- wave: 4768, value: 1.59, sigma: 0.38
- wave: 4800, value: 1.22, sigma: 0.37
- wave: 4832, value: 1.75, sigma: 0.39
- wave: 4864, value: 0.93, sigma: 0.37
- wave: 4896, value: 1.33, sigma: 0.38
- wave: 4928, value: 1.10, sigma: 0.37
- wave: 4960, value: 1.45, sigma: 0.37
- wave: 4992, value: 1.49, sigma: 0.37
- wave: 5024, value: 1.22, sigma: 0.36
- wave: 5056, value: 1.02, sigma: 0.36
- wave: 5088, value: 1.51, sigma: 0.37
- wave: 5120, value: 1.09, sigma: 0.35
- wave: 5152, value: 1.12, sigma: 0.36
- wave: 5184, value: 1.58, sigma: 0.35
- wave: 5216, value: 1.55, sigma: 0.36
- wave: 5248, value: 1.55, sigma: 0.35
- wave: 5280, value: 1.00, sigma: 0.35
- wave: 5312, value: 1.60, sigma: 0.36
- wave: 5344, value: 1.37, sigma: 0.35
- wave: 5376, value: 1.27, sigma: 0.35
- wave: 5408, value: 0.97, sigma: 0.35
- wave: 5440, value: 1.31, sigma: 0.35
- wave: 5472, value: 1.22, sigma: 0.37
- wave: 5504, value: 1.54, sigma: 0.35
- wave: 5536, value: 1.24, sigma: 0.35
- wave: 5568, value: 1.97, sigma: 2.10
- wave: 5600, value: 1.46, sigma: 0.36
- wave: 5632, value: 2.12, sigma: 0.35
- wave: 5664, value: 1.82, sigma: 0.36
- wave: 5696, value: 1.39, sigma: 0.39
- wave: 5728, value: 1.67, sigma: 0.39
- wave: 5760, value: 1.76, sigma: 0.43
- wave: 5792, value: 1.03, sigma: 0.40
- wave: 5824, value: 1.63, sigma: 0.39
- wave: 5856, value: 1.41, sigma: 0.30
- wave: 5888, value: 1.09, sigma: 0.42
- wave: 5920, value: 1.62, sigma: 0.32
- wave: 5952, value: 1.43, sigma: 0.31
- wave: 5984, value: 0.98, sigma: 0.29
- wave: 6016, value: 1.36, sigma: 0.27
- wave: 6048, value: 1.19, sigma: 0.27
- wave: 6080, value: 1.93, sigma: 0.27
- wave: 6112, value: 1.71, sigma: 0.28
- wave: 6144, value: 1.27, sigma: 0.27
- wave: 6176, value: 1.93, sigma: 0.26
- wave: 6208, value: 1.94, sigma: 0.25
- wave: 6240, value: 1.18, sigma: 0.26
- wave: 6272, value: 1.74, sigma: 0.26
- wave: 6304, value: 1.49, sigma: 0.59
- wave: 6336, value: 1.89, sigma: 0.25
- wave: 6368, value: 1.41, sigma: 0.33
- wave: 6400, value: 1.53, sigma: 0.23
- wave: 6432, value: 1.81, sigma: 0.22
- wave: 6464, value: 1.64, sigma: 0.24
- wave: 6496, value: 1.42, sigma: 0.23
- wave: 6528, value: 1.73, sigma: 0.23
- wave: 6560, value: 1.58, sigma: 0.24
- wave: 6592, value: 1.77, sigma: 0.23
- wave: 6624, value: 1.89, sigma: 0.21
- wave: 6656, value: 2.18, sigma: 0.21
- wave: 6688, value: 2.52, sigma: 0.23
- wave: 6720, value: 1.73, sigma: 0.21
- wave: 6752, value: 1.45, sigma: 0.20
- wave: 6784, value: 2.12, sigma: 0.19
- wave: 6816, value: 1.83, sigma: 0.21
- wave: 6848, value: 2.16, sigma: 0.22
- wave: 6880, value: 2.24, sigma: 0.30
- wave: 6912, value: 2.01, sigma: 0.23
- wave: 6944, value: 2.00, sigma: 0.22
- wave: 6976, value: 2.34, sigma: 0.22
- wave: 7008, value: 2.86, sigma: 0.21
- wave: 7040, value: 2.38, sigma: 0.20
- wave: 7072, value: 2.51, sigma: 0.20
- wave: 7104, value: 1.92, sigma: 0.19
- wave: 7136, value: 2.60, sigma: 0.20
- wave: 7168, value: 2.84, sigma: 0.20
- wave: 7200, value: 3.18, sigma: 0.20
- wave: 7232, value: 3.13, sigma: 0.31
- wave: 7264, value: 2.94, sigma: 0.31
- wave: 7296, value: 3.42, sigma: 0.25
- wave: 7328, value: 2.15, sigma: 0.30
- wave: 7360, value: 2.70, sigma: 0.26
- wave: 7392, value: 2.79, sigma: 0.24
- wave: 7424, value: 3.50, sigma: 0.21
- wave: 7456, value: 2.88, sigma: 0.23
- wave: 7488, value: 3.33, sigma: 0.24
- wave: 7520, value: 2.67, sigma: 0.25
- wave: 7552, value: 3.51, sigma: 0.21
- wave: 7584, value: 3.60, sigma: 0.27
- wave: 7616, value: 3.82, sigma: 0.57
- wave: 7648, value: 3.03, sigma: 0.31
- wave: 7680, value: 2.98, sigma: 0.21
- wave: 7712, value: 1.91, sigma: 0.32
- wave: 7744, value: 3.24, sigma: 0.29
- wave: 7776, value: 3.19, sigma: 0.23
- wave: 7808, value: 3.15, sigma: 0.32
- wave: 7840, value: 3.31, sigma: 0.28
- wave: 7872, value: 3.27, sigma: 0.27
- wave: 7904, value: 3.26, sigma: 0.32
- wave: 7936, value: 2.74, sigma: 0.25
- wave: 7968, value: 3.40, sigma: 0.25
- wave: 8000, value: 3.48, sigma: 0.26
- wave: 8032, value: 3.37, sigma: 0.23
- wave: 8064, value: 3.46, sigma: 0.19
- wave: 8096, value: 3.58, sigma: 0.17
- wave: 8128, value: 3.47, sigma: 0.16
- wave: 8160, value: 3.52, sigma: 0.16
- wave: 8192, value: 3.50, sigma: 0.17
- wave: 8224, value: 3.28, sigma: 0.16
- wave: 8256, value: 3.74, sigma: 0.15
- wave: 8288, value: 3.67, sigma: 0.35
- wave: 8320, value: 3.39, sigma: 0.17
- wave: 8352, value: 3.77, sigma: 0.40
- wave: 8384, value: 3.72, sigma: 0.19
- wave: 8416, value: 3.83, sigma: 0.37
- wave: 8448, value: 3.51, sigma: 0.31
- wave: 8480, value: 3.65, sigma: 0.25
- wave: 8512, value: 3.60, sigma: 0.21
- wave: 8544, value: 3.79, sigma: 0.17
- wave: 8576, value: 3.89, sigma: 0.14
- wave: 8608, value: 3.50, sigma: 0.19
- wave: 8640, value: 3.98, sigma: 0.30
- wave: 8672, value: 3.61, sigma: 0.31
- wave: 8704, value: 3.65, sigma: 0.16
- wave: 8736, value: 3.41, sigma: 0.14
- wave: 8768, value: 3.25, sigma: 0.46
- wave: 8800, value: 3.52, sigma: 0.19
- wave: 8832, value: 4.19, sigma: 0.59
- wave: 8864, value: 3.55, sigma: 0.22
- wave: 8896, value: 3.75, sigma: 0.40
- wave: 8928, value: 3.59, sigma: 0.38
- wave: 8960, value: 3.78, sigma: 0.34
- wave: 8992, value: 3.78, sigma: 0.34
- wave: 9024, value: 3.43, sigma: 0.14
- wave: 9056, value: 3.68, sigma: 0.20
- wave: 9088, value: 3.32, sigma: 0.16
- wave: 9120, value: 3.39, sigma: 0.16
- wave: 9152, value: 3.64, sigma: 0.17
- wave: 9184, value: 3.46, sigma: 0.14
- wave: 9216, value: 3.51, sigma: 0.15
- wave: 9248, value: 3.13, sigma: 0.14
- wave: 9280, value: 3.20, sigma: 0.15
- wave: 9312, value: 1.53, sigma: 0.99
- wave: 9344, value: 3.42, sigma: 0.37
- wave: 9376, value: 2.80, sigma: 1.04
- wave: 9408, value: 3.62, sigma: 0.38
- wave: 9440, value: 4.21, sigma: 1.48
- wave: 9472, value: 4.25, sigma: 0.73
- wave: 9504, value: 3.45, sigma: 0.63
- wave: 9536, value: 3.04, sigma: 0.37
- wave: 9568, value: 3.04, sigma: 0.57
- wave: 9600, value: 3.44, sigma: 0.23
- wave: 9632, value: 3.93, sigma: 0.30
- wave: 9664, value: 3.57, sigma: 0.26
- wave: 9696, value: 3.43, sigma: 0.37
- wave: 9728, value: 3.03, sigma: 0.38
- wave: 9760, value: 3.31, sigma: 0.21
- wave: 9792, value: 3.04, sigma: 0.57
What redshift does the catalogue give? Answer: 0.79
